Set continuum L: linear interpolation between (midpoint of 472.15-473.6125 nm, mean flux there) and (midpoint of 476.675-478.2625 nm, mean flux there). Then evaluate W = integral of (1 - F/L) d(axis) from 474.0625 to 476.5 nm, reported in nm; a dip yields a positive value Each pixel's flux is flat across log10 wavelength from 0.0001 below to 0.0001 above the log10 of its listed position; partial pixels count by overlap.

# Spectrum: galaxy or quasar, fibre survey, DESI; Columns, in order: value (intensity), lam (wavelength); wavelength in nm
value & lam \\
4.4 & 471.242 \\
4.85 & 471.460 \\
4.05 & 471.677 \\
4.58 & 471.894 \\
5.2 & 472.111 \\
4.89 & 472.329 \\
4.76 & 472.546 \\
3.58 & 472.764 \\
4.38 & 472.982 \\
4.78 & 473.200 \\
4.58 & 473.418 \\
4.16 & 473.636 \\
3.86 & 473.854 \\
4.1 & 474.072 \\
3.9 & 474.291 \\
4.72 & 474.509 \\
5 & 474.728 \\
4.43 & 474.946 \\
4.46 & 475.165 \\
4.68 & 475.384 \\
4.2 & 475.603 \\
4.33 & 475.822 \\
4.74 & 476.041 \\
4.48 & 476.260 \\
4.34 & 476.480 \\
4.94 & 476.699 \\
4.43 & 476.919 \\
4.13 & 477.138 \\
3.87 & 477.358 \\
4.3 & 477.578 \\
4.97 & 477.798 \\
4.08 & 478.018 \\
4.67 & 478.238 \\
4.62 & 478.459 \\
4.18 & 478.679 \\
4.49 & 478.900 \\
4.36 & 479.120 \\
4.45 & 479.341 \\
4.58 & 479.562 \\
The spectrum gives -0.01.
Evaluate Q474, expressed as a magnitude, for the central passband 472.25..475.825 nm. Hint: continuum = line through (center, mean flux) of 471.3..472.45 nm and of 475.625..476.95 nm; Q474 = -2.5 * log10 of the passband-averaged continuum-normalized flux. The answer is 0.05 mag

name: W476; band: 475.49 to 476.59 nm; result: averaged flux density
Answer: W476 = 4.42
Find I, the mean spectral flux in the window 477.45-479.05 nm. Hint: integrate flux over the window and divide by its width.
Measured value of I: 4.46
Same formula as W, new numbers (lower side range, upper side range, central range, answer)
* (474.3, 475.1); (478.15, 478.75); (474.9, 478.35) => 0.083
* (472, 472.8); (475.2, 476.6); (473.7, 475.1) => 0.071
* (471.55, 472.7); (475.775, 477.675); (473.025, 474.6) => 0.091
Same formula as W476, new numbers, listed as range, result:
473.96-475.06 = 4.43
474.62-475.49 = 4.64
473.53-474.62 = 4.15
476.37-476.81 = 4.64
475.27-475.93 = 4.4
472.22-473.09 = 4.4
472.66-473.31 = 4.25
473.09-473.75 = 4.5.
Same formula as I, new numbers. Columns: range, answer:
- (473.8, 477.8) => 4.41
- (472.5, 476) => 4.37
